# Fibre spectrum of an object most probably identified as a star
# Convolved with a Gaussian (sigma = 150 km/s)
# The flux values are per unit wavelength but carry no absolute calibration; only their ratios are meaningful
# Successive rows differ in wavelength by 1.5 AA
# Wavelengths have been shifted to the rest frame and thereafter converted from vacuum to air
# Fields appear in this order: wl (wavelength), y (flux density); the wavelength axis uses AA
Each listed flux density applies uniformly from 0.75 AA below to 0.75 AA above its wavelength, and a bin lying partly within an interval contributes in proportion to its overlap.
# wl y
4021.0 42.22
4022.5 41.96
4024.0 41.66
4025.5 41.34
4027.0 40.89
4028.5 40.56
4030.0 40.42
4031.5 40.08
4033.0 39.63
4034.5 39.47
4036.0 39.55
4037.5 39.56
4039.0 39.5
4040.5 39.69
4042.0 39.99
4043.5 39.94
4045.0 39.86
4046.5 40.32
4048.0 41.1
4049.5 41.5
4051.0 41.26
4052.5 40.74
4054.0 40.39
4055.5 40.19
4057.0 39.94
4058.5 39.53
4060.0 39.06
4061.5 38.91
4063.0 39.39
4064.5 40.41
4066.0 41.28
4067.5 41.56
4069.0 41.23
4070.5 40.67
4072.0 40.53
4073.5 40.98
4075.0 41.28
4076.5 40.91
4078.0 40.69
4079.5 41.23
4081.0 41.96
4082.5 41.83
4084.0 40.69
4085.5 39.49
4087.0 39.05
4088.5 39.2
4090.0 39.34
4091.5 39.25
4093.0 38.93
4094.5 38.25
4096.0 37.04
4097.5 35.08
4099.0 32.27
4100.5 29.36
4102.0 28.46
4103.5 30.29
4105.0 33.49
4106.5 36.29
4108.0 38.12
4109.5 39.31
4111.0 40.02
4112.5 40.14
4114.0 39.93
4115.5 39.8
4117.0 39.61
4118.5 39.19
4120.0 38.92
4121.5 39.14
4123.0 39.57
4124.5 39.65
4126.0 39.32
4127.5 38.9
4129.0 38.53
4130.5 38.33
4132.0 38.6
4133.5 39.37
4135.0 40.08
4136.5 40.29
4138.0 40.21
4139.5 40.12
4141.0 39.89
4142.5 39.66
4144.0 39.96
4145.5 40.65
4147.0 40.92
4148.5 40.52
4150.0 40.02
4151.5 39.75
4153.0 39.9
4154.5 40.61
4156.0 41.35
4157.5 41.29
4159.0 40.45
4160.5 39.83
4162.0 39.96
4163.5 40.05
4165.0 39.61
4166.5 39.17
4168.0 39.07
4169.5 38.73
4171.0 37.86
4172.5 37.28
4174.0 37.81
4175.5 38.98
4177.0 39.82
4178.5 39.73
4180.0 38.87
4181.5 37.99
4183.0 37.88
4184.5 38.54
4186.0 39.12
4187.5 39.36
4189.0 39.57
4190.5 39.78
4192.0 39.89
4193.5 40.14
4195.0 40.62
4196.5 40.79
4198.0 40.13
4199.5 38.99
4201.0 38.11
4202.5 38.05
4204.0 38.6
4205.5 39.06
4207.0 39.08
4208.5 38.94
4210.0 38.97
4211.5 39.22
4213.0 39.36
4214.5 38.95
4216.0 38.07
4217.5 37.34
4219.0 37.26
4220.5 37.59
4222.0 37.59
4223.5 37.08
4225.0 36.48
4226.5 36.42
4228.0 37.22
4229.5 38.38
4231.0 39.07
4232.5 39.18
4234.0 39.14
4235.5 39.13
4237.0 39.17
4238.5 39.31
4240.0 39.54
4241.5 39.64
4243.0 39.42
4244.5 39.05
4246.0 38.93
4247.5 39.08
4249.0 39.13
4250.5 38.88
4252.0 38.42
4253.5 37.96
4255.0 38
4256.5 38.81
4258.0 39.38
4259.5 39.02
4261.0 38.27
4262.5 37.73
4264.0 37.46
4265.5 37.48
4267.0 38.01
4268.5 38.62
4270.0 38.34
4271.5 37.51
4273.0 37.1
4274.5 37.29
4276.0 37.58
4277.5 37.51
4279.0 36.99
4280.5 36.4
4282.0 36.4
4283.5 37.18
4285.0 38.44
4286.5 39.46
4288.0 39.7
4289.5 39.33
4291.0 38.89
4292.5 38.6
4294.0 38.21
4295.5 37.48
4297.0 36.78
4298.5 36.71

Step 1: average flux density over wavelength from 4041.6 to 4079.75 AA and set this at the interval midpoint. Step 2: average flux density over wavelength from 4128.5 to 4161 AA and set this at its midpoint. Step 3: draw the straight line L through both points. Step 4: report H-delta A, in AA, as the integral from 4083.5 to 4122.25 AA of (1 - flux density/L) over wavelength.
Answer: 2.8 AA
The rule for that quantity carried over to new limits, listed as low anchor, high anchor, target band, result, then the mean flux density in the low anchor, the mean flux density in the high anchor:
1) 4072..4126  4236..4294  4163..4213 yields -1.0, 38.3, 38.4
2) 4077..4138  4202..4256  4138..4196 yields -1.8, 38.3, 38.5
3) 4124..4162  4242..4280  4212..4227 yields 0.5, 39.9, 38.2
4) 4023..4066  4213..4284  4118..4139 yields 0.0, 40.2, 38.2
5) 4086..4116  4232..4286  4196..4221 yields -0.6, 36.7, 38.3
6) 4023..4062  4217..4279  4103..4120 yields 0.7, 40.2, 38.2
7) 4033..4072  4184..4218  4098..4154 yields 1.9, 40.2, 39.2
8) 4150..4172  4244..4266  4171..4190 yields 0.4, 39.8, 38.5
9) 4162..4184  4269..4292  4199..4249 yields -0.2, 38.8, 37.9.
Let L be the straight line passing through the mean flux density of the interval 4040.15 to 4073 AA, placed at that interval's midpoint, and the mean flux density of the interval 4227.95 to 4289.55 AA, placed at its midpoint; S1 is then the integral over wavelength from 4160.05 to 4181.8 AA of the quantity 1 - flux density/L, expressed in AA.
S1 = 0.1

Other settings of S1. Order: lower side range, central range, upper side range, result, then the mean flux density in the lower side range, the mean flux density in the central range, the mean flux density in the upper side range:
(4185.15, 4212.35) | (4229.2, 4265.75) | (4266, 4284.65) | -0.6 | 39.4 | 38.8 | 37.4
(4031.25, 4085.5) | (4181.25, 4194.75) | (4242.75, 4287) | -0.1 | 40.4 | 39.2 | 38.1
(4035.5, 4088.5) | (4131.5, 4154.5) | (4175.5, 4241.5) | -0.3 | 40.4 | 40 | 38.8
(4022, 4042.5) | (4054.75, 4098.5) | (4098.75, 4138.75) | -1.0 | 40.3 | 39.9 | 37.7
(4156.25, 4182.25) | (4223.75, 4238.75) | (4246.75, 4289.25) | 0.1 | 39.2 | 38.3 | 38.1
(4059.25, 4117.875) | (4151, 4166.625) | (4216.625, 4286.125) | -0.7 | 38.6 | 40.2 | 38.1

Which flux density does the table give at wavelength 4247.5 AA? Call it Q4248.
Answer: 39.08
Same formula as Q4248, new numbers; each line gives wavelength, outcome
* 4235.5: 39.13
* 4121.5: 39.14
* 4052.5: 40.74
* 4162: 39.96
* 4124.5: 39.65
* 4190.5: 39.78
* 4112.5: 40.14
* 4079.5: 41.23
